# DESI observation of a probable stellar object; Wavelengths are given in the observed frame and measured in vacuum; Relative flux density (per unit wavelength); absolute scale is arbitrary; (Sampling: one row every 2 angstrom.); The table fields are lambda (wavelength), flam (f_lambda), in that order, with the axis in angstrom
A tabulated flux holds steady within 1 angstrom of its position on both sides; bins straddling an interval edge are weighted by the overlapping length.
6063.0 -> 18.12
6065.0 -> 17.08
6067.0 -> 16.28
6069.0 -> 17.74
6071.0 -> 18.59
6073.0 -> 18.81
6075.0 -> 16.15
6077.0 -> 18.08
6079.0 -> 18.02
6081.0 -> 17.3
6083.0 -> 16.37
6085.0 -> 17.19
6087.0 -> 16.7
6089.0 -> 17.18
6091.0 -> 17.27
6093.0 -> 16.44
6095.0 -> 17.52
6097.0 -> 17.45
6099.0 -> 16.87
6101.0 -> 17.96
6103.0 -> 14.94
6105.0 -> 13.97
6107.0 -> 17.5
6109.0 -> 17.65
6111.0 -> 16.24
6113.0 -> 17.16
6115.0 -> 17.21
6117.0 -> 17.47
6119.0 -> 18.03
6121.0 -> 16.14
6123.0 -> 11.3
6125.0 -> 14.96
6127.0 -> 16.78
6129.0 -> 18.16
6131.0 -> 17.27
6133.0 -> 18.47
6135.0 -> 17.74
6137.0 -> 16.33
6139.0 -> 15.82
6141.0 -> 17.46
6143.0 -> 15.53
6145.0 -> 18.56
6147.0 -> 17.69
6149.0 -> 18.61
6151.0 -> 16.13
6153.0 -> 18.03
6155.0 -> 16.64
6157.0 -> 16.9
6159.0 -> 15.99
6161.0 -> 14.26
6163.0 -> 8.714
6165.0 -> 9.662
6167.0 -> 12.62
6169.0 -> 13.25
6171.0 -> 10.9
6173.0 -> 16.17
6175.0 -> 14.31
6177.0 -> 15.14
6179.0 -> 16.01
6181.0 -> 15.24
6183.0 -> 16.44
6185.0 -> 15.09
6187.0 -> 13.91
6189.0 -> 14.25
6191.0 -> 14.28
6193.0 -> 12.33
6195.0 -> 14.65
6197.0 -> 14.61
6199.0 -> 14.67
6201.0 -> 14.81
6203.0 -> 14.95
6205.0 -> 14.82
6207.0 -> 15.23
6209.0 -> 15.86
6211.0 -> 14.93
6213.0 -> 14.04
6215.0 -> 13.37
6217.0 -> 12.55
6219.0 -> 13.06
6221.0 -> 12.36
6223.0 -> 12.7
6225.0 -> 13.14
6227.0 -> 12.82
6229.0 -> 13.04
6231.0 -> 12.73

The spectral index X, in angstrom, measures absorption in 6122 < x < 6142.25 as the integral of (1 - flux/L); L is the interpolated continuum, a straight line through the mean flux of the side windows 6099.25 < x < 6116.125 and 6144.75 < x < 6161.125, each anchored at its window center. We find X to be 0.5 angstrom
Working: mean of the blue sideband 16.6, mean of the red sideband 17.1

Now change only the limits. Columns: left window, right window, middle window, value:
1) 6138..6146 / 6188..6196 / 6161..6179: 2.7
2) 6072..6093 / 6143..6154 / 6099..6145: 2.3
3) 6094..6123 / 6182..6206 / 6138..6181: 0.8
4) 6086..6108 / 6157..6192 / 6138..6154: -2.4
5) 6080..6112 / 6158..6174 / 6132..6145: -2.5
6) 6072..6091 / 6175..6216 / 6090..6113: 0.2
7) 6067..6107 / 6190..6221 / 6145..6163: -1.1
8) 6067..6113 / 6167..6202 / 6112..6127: 0.2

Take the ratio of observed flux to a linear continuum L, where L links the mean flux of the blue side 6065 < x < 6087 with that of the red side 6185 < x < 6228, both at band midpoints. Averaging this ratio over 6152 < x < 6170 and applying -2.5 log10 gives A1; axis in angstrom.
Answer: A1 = 0.09 mag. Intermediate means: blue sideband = 17.4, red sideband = 14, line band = 14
